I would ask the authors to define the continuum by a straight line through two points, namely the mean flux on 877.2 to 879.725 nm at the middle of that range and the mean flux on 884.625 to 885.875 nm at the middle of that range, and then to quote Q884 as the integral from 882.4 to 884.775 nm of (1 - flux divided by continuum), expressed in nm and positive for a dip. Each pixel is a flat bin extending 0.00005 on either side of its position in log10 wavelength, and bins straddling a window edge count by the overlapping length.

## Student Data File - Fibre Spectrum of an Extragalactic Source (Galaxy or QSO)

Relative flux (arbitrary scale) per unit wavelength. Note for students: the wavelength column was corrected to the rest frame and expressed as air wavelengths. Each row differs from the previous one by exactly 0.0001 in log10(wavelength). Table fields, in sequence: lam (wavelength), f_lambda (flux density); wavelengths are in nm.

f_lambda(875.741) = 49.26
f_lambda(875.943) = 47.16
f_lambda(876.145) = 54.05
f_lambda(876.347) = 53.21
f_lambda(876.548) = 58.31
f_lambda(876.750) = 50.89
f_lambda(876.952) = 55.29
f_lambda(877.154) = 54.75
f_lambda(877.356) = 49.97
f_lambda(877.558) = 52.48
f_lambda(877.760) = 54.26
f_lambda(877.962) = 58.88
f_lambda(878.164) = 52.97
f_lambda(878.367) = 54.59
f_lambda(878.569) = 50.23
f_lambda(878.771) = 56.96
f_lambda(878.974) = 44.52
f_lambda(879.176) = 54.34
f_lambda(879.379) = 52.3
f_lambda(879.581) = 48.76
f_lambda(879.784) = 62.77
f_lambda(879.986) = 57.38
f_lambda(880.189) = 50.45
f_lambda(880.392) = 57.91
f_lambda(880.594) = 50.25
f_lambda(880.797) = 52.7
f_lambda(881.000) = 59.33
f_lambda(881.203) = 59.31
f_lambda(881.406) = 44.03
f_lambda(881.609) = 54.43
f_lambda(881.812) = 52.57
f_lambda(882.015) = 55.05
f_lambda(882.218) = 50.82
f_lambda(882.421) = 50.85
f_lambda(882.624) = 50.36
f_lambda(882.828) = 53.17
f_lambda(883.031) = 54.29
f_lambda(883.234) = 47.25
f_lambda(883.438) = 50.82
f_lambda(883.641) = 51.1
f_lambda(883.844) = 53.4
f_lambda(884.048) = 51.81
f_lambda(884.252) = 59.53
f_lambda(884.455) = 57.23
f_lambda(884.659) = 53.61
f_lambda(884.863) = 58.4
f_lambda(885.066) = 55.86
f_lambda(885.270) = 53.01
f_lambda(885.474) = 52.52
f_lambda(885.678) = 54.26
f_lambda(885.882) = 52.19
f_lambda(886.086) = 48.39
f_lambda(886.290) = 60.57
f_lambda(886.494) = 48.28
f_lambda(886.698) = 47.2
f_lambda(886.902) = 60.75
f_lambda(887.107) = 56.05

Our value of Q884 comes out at 0.05 nm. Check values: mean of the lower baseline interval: 52.7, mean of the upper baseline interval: 54.5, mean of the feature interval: 52.9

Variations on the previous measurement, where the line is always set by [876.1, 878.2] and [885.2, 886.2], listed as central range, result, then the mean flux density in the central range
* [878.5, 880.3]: 0.02 nm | 53.1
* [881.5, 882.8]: 0.02 nm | 52.3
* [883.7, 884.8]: -0.05 nm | 55.1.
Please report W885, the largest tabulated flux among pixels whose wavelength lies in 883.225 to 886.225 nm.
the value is 59.53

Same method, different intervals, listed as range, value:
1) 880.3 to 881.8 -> 59.33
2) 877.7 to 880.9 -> 62.77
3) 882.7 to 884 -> 54.29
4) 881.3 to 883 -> 55.05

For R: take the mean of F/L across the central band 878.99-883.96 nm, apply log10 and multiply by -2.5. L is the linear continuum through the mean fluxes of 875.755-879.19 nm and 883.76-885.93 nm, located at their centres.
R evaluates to 0.02 mag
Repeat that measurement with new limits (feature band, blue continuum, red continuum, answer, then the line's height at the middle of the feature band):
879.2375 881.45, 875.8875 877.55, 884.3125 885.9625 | -0.01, 53.8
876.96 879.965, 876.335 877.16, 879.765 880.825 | 0.02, 54.7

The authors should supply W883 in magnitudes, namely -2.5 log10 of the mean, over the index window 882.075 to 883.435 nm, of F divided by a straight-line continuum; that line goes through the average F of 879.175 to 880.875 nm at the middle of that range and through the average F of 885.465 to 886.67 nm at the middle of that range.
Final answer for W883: 0.04 mag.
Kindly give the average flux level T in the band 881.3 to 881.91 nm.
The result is 50.4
